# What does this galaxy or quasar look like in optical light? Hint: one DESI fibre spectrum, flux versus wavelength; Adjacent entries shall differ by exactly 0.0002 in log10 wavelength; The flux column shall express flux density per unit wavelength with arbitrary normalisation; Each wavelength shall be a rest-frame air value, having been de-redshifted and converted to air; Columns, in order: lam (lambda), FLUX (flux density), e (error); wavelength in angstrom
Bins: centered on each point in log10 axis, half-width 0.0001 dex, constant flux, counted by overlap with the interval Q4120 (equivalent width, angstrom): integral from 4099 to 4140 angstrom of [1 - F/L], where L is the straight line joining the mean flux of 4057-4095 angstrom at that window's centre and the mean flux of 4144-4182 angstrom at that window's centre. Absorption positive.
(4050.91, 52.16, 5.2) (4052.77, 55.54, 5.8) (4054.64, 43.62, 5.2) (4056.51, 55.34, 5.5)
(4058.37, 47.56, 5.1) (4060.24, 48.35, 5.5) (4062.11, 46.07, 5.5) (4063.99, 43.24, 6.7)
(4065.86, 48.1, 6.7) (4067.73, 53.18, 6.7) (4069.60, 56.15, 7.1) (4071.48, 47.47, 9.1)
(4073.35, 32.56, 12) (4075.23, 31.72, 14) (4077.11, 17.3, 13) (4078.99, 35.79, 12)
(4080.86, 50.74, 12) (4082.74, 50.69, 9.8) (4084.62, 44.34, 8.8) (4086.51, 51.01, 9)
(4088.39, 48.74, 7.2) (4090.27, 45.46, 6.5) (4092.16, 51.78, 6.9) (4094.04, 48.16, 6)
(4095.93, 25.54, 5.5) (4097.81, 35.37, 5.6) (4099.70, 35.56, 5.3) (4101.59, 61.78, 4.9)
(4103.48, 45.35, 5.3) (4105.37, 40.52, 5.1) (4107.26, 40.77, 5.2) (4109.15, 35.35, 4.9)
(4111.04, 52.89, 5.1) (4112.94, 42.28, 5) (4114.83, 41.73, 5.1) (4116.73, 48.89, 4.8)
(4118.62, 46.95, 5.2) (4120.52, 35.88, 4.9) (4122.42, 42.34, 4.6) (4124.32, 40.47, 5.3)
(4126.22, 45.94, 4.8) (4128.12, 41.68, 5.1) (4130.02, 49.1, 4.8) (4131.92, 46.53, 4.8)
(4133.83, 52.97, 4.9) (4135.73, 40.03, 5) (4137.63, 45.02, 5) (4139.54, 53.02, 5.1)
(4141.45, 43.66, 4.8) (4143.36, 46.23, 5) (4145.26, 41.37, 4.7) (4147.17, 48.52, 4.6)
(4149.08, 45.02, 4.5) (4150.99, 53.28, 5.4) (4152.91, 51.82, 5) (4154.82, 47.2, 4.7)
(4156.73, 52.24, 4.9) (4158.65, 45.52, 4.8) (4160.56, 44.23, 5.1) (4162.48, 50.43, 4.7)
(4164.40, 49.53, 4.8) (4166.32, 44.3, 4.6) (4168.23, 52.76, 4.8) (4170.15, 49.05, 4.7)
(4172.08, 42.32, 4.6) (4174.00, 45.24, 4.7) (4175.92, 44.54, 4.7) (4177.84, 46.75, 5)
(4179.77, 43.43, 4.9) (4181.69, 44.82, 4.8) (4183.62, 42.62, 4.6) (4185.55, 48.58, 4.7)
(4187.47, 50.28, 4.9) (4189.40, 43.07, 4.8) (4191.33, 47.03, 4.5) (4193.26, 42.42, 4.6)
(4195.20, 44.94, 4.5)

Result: 1.22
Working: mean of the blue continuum 45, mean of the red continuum 47.2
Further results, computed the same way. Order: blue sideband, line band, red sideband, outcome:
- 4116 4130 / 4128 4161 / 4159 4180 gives -1.7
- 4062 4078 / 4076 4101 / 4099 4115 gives 0.7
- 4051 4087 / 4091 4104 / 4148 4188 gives 0.7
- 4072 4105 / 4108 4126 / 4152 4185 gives 0.3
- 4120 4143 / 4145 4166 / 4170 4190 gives -1.4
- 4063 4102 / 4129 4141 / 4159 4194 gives -0.7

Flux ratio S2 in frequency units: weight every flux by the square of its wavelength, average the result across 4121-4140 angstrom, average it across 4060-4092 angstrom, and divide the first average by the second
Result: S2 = 1.1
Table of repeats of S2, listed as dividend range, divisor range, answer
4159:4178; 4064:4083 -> 1.17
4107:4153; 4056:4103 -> 1.04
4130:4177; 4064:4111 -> 1.13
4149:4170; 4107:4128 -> 1.16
